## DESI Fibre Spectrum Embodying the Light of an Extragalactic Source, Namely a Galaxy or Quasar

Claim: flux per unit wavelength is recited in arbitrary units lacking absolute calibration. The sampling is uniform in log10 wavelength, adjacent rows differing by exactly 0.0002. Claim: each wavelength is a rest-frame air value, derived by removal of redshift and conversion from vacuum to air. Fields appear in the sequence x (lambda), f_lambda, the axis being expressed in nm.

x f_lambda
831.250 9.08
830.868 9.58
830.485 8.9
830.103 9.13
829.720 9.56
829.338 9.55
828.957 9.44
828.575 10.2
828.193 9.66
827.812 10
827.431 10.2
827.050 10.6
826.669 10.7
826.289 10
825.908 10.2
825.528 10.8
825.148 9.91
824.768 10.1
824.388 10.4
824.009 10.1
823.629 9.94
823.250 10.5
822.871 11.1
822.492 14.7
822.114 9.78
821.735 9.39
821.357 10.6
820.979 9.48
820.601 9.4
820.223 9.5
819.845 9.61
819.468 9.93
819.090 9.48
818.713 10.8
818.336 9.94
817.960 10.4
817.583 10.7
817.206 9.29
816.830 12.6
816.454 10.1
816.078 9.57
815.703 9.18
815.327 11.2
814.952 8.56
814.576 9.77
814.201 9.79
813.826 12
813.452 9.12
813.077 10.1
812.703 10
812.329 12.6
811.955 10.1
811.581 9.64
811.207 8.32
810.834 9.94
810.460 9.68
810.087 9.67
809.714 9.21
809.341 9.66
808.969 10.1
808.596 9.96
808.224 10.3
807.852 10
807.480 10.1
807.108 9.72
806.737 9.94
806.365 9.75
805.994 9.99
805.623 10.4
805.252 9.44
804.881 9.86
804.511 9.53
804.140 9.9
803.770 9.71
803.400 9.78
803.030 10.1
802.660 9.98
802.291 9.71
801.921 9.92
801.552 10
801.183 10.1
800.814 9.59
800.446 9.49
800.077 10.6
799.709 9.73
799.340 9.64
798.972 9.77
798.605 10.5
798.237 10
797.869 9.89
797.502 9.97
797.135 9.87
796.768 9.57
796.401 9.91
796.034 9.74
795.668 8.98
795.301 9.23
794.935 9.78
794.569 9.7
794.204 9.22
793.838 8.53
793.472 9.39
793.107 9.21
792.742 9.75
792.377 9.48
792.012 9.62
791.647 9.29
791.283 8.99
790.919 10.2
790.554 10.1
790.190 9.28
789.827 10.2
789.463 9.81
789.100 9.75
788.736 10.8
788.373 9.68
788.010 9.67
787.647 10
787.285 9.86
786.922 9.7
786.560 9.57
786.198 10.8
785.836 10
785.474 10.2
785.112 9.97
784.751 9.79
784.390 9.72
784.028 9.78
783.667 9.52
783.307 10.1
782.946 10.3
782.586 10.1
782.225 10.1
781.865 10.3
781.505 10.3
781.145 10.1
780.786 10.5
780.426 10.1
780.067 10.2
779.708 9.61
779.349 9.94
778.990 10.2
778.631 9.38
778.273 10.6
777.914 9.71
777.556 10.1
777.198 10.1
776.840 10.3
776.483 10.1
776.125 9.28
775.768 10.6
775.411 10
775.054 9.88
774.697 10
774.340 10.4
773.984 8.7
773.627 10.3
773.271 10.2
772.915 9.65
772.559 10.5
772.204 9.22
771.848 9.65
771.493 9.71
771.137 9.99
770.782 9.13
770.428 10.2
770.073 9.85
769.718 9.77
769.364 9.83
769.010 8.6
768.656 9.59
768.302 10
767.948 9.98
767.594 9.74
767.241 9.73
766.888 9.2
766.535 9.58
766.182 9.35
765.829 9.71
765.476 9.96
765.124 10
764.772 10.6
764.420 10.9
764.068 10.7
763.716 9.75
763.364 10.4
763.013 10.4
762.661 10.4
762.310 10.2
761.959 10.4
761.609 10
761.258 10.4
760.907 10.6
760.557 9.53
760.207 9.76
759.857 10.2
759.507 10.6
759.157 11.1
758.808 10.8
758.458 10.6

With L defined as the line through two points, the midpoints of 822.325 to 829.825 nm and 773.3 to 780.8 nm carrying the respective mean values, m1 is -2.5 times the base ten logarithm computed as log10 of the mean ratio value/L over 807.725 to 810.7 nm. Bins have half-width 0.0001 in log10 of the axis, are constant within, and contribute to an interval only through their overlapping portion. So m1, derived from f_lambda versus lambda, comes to 0.05 mag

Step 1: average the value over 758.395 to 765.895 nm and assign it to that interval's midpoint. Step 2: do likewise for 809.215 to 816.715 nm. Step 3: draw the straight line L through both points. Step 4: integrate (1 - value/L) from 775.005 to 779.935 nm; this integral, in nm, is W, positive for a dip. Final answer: 0.10 nm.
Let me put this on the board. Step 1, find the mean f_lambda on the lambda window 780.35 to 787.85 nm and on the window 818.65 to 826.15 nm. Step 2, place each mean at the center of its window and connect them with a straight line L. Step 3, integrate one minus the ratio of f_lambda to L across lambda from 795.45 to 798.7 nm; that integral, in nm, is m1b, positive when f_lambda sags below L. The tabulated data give 0.10 nm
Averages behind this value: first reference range 10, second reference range 10.3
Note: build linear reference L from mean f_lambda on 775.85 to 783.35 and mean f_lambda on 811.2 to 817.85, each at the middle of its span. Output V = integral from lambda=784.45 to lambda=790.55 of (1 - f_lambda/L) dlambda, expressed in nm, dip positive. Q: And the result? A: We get 0.10 nm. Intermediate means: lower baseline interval 10.1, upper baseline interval 10.2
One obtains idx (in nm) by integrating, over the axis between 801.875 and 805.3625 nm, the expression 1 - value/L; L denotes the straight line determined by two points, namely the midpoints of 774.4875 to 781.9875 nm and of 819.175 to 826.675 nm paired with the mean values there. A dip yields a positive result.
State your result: 0.135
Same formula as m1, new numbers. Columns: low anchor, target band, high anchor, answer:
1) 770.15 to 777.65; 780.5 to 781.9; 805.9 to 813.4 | -0.04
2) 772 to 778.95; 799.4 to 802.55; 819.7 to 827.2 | 0.03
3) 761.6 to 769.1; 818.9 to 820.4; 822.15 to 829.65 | 0.08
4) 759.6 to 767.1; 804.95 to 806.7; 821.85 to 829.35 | 0.04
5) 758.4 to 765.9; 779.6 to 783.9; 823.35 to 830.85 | 0.01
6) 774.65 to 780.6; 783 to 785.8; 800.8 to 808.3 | 0.01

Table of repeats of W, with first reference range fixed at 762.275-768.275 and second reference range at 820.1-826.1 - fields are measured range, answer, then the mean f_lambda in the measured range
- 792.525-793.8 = 0.106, 9.35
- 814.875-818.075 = 0.034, 10.2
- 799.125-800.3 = 0.031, 9.96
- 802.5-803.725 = 0.040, 9.92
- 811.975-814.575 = -0.048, 10.5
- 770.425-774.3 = 0.123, 9.75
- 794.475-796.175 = 0.124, 9.47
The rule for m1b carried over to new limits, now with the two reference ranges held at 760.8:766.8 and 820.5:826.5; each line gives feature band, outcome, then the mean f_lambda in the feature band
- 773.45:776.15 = 0.08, 9.93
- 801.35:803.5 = 0.09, 9.92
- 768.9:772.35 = 0.20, 9.62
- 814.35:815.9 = 0.11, 9.68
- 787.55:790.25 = 0.09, 9.92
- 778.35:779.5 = 0.04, 9.9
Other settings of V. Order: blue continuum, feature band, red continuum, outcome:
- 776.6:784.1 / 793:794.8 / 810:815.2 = 0.144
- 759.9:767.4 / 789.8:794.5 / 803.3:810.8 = 0.217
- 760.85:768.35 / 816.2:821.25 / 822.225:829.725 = 0.129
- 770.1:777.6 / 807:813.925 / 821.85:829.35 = 0.180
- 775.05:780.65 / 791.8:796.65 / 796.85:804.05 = 0.249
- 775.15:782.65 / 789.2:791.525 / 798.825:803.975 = 0.051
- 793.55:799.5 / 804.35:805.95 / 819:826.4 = 0.003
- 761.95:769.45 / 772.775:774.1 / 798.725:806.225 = 0.022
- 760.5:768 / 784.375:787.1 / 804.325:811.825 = -0.017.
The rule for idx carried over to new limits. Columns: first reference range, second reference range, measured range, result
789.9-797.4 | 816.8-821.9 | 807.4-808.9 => -0.046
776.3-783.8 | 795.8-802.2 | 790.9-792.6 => 0.087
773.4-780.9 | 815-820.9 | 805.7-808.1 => 0.023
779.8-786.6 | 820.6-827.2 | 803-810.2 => 0.311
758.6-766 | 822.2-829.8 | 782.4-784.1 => 0.059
